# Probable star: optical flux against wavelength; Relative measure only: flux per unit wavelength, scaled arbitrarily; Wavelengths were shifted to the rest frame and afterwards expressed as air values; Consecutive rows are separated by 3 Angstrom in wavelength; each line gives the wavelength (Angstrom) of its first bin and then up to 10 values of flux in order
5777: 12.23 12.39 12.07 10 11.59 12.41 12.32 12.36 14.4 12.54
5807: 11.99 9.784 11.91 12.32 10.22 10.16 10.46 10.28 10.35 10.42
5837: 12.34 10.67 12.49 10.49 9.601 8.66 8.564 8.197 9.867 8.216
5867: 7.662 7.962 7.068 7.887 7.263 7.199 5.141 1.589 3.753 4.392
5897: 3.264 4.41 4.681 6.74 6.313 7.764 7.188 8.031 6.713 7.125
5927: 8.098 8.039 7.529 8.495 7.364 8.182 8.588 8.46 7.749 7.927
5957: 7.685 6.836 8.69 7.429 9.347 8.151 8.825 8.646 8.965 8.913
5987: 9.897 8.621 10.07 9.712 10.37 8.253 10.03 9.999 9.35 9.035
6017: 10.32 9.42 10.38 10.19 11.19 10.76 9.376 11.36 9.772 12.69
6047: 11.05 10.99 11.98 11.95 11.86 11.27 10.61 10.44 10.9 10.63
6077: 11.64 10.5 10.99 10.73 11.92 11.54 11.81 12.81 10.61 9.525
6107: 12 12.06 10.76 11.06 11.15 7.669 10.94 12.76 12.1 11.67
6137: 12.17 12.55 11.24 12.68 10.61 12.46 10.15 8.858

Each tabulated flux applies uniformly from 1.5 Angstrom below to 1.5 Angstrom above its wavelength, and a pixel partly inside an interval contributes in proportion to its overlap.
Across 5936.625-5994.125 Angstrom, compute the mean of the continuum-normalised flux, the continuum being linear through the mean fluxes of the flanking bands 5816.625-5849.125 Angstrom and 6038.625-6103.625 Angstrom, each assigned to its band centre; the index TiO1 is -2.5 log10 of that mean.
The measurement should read 0.292 mag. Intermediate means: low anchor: 10.8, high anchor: 11.2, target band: 8.43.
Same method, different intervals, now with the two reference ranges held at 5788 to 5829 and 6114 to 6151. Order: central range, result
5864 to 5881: 0.46 mag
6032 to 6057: 0.03 mag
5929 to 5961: 0.41 mag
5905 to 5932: 0.49 mag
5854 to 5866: 0.32 mag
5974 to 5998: 0.24 mag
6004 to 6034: 0.14 mag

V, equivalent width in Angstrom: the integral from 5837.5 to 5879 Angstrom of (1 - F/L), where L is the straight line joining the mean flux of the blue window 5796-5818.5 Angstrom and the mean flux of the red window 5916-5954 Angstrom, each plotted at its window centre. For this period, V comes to 5.6 Angstrom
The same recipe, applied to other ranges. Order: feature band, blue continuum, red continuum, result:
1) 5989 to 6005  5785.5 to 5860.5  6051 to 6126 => 2.27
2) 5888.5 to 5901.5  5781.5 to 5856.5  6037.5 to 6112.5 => 8.61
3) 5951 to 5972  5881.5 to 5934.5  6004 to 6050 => -0.09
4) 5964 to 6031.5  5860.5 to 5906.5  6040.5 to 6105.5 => -2.16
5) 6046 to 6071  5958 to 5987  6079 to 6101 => -1.44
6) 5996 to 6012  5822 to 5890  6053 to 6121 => 1.09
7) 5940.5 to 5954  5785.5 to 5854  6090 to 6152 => 3.69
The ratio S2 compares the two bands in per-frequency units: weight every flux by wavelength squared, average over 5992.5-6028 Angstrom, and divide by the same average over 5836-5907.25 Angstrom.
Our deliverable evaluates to 1.39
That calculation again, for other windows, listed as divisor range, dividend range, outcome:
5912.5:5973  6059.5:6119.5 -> 1.49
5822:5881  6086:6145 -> 1.32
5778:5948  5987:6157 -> 1.32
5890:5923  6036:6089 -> 2.02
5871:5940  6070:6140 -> 1.89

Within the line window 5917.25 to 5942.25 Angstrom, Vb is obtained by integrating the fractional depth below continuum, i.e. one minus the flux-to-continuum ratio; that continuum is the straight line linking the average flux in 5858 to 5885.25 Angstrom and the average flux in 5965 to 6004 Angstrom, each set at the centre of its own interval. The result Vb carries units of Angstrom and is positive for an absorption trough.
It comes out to 2.1 Angstrom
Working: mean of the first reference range 7.73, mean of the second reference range 9.05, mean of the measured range 7.7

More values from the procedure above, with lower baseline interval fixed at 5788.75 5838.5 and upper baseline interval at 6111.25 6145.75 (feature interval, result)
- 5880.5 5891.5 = 6.7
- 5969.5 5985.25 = 3.7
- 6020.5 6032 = 0.9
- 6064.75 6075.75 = 0.7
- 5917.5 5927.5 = 3.6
